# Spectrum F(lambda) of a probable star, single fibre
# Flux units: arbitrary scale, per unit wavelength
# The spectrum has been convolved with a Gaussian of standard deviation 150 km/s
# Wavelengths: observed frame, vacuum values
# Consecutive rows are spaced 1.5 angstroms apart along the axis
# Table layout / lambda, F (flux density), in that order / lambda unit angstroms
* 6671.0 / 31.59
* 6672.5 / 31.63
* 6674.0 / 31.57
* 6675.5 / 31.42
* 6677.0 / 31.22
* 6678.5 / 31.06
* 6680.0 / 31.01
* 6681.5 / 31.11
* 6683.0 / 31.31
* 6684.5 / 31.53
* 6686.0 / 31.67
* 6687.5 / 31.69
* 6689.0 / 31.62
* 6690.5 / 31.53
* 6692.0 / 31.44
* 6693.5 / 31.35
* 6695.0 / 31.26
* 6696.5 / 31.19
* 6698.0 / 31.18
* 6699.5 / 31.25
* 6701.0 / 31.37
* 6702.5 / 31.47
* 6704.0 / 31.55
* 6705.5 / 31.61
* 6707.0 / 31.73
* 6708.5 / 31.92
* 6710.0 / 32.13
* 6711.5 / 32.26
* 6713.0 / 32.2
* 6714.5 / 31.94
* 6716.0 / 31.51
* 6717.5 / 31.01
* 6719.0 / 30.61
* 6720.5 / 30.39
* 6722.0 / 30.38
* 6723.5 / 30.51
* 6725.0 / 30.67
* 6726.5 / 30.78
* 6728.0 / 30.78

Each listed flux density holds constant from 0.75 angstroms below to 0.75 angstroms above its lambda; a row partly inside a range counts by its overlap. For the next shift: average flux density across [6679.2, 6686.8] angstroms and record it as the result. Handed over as 31.3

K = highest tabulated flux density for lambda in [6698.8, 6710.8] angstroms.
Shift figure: 32.13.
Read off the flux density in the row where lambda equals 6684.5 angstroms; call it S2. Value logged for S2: 31.53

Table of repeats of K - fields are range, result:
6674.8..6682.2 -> 31.42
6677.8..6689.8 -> 31.69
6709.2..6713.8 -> 32.26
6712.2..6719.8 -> 32.2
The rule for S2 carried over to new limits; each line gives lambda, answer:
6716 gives 31.51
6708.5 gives 31.92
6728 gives 30.78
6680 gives 31.01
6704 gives 31.55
